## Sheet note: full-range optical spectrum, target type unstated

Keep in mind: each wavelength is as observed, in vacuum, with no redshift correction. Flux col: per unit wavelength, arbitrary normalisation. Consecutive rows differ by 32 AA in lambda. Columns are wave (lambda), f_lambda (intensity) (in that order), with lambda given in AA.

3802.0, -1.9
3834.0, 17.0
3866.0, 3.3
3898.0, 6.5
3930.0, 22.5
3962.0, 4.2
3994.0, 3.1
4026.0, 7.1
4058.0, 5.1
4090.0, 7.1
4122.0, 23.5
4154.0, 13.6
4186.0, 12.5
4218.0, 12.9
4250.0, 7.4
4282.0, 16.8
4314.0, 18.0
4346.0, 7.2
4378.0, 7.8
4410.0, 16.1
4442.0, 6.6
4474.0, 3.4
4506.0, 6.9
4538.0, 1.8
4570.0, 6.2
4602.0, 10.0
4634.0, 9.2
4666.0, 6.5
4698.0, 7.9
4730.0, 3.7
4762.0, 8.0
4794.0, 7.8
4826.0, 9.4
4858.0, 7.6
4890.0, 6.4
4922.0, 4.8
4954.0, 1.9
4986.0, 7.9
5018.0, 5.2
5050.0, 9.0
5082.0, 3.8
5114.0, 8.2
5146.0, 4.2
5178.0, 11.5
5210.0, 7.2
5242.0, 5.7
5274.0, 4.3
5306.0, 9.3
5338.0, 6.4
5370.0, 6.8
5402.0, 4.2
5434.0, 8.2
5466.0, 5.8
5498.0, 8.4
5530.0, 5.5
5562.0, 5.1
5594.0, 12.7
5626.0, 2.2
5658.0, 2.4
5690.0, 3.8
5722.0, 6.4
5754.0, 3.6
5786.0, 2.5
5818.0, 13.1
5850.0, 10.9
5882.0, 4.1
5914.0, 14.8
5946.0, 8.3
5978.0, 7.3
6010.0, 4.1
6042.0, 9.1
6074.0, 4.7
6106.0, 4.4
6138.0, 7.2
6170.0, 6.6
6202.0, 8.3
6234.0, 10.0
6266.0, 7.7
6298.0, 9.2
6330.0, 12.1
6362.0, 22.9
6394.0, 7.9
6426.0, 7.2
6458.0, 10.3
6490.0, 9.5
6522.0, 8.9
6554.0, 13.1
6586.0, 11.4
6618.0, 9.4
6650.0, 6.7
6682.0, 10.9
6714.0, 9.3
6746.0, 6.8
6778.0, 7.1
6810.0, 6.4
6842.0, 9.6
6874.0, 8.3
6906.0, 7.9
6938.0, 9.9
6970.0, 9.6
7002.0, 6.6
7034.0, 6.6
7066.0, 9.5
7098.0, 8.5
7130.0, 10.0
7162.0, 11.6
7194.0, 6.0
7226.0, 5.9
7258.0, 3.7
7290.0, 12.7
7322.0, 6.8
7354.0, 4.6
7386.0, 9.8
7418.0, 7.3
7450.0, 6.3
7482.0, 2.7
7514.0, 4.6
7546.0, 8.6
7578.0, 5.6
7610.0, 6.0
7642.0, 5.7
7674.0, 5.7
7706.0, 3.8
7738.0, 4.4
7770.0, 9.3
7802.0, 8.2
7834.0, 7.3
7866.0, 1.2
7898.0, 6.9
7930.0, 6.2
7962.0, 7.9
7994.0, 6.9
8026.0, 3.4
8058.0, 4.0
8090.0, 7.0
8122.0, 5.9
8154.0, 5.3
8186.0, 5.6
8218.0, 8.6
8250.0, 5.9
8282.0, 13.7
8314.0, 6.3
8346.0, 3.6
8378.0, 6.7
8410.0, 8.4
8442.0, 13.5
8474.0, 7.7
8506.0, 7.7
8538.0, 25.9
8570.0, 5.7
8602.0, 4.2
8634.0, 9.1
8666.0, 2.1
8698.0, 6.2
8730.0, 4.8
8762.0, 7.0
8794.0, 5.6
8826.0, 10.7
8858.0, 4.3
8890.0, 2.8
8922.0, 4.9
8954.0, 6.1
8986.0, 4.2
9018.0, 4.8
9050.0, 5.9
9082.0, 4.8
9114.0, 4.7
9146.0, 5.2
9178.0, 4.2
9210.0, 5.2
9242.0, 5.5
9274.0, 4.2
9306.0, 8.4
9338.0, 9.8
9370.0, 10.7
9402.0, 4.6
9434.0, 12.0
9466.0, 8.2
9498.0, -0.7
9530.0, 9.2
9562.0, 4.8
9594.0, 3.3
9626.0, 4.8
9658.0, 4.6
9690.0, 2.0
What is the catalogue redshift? 0.703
